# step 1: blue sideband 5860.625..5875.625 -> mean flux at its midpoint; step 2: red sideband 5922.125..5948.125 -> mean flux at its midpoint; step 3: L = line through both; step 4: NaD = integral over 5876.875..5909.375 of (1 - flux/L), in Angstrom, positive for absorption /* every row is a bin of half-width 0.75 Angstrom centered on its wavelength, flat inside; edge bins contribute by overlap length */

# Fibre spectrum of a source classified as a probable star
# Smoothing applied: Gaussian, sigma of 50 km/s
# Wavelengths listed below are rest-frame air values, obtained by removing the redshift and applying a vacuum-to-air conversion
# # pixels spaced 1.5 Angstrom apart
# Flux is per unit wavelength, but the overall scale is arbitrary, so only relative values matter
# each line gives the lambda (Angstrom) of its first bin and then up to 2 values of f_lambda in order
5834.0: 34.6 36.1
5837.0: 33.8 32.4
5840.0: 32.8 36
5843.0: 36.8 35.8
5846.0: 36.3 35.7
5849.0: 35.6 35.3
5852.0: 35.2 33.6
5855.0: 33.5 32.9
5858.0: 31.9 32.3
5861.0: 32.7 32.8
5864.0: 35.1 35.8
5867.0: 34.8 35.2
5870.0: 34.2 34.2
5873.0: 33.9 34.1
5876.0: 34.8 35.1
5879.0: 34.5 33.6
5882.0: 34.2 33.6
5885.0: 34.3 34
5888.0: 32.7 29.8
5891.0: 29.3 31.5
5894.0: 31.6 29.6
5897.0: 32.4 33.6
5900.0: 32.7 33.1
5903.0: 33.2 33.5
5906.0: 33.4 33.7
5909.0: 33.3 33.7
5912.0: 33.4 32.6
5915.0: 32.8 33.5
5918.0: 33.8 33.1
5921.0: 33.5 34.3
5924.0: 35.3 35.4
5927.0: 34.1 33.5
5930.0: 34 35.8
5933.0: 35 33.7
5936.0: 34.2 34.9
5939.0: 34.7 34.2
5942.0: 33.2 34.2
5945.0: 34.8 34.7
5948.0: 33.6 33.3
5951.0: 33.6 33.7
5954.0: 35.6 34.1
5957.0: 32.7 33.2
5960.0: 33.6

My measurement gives 1.5 Angstrom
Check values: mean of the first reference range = 34.3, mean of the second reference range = 34.4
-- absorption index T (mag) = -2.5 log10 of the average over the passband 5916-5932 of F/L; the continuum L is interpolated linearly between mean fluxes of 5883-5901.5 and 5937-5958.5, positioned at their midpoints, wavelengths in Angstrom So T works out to -0.03 mag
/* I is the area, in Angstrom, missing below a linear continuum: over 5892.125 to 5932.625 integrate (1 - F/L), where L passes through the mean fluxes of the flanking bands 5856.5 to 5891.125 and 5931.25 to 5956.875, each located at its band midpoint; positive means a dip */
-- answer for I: 0.7 Angstrom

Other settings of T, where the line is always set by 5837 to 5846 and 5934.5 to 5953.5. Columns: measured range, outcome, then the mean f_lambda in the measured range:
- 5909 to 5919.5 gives 0.03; 33.3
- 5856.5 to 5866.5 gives 0.04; 33.4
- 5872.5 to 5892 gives 0.04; 33.3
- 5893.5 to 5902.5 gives 0.07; 32.2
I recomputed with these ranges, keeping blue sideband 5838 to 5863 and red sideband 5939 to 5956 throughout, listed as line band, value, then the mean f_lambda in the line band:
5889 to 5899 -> 0.9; 31.1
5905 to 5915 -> 0.2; 33.3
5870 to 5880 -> -0.1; 34.4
